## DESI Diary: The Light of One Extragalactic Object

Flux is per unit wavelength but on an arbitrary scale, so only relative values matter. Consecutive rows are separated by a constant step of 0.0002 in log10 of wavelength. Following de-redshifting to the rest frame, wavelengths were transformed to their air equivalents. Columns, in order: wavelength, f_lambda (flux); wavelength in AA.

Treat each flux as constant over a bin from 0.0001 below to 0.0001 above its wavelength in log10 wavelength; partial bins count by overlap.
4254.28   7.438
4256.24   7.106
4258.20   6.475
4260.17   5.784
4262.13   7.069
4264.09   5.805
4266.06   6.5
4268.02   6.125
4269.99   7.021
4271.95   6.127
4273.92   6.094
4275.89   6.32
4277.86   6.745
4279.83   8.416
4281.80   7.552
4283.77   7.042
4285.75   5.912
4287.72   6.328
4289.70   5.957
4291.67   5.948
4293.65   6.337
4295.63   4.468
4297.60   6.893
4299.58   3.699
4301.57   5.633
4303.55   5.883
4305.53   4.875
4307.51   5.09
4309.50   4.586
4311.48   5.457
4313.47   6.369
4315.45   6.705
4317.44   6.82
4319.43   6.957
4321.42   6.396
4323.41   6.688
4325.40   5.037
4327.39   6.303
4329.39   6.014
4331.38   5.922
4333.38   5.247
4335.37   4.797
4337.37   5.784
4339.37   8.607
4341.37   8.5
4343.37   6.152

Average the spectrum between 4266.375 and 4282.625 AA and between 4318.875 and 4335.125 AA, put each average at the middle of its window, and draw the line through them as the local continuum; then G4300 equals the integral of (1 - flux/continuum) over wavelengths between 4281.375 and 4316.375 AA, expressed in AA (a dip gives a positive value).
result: 3.4 AA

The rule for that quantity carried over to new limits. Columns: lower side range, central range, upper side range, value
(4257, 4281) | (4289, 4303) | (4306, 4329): 1.5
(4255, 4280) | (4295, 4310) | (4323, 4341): 2.7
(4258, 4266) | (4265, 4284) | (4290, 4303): -2.5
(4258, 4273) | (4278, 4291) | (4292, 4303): -2.2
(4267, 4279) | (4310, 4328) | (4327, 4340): -0.4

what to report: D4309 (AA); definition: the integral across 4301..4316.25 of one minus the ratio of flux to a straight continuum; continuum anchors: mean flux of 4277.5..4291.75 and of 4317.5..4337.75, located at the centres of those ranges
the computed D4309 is 1.8 AA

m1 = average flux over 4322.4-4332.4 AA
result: 5.99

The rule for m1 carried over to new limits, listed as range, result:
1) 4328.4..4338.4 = 5.56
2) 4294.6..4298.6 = 5.69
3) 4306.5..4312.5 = 5.05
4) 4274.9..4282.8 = 7.26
